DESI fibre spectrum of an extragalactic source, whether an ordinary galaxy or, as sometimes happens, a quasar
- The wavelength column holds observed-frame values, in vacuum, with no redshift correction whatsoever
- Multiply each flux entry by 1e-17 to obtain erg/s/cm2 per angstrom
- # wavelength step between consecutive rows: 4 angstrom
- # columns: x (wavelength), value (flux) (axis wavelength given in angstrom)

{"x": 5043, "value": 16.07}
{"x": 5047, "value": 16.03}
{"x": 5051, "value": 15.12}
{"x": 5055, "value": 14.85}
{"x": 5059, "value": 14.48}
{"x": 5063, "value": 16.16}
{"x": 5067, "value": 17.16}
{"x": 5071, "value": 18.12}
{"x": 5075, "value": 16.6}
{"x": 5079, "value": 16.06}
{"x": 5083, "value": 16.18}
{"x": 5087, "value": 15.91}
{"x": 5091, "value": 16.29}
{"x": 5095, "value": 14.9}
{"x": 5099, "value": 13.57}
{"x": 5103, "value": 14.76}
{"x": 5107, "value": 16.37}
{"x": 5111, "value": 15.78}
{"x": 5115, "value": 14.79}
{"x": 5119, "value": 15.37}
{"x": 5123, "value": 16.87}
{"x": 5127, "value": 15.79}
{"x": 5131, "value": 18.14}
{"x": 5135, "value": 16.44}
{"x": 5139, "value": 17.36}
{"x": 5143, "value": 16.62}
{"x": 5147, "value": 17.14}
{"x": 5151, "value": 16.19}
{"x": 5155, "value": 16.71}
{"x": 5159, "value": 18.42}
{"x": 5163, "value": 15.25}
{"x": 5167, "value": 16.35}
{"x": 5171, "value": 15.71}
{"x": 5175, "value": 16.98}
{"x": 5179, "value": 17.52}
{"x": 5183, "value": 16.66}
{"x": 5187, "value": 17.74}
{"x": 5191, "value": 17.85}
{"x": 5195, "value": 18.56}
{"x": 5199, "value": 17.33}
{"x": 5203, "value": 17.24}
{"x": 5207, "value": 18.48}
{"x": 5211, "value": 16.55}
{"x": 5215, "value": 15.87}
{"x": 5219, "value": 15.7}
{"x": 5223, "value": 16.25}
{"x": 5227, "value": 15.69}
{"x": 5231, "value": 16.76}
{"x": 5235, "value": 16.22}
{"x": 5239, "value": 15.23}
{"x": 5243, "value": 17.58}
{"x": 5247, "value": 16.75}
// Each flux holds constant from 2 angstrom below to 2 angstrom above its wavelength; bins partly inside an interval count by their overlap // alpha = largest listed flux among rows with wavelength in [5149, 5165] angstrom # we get 18.42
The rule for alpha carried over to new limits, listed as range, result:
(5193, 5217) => 18.56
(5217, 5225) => 16.25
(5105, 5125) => 16.87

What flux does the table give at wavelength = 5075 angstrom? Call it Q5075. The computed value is 16.6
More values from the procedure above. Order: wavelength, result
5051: 15.12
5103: 14.76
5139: 17.36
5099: 13.57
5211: 16.55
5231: 16.76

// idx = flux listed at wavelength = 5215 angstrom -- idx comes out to 15.87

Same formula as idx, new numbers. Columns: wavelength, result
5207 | 18.48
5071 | 18.12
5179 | 17.52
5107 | 16.37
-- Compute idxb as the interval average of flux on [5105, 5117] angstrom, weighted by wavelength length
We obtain 15.6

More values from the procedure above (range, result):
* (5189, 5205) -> 17.7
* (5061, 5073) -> 17.1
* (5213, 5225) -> 15.9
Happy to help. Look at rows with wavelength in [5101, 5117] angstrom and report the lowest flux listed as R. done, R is 14.76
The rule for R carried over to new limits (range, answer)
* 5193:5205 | 17.24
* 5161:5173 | 15.25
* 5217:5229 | 15.69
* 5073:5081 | 16.06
